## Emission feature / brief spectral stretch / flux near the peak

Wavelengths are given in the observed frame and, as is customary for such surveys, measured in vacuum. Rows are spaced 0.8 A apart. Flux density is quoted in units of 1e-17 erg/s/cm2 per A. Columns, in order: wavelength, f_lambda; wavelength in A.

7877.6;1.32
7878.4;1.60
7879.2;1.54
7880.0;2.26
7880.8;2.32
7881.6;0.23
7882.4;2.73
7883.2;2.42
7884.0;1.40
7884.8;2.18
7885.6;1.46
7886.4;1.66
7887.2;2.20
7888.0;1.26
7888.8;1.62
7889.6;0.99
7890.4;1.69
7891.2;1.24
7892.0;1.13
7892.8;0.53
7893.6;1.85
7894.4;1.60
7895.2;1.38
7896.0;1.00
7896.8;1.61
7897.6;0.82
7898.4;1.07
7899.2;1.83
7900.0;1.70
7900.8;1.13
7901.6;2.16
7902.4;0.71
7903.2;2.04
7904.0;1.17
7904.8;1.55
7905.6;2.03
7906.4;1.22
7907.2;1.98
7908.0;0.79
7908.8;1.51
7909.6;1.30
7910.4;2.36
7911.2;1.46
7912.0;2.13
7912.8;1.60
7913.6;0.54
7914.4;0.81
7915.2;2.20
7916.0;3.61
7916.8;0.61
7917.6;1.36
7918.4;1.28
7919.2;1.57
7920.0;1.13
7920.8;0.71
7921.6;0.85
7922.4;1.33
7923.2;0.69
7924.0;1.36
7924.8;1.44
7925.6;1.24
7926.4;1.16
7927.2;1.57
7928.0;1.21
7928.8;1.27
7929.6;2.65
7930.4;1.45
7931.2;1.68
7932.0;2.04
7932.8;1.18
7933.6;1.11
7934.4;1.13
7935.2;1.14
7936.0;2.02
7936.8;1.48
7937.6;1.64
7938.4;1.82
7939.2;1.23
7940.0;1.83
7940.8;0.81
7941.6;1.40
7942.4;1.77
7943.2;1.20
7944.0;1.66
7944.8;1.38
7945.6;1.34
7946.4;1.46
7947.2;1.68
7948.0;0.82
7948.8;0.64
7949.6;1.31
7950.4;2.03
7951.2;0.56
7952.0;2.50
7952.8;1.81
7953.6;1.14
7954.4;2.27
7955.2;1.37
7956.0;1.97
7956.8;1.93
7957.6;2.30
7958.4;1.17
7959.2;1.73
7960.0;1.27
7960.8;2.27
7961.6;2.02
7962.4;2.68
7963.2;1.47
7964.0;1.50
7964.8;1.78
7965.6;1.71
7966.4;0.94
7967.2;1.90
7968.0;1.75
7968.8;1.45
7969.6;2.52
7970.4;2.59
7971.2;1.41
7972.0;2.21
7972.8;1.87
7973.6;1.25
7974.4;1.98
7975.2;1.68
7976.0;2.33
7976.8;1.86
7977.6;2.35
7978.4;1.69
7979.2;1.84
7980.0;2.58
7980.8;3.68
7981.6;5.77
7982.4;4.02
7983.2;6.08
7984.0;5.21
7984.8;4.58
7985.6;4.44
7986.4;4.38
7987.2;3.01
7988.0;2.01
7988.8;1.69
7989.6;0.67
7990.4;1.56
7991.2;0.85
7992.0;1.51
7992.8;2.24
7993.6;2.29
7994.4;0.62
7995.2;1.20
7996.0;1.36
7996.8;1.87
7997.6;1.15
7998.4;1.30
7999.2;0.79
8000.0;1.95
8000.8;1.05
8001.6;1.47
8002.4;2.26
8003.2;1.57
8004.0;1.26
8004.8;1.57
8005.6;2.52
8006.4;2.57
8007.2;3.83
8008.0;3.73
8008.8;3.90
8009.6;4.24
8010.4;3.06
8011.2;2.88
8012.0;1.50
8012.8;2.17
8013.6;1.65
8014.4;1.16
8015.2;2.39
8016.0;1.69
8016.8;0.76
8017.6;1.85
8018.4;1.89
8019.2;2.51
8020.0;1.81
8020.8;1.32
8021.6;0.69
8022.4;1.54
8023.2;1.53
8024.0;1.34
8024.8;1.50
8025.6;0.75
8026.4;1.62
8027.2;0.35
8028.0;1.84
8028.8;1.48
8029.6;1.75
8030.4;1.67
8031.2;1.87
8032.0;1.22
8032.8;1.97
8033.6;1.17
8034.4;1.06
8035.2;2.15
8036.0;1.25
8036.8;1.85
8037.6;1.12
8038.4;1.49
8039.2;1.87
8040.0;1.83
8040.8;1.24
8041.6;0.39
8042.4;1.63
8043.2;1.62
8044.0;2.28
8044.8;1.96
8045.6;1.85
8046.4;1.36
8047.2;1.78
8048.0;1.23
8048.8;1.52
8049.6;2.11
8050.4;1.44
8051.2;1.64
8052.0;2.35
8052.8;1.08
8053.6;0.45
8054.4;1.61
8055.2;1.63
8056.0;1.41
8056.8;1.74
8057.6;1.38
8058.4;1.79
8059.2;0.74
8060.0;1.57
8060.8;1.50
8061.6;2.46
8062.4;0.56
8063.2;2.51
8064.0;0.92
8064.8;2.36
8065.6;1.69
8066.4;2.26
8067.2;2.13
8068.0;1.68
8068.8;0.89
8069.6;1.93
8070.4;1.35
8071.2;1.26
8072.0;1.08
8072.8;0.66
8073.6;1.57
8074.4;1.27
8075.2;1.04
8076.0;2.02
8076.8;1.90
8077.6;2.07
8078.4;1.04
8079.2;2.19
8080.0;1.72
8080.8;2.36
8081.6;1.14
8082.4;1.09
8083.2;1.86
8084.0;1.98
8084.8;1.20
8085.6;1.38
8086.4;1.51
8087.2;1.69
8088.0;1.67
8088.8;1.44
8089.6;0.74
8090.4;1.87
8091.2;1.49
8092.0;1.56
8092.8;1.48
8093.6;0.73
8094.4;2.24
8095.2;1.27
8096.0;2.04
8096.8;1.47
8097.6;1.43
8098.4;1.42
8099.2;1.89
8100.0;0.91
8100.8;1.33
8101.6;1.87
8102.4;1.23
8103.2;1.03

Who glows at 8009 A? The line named [N II]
